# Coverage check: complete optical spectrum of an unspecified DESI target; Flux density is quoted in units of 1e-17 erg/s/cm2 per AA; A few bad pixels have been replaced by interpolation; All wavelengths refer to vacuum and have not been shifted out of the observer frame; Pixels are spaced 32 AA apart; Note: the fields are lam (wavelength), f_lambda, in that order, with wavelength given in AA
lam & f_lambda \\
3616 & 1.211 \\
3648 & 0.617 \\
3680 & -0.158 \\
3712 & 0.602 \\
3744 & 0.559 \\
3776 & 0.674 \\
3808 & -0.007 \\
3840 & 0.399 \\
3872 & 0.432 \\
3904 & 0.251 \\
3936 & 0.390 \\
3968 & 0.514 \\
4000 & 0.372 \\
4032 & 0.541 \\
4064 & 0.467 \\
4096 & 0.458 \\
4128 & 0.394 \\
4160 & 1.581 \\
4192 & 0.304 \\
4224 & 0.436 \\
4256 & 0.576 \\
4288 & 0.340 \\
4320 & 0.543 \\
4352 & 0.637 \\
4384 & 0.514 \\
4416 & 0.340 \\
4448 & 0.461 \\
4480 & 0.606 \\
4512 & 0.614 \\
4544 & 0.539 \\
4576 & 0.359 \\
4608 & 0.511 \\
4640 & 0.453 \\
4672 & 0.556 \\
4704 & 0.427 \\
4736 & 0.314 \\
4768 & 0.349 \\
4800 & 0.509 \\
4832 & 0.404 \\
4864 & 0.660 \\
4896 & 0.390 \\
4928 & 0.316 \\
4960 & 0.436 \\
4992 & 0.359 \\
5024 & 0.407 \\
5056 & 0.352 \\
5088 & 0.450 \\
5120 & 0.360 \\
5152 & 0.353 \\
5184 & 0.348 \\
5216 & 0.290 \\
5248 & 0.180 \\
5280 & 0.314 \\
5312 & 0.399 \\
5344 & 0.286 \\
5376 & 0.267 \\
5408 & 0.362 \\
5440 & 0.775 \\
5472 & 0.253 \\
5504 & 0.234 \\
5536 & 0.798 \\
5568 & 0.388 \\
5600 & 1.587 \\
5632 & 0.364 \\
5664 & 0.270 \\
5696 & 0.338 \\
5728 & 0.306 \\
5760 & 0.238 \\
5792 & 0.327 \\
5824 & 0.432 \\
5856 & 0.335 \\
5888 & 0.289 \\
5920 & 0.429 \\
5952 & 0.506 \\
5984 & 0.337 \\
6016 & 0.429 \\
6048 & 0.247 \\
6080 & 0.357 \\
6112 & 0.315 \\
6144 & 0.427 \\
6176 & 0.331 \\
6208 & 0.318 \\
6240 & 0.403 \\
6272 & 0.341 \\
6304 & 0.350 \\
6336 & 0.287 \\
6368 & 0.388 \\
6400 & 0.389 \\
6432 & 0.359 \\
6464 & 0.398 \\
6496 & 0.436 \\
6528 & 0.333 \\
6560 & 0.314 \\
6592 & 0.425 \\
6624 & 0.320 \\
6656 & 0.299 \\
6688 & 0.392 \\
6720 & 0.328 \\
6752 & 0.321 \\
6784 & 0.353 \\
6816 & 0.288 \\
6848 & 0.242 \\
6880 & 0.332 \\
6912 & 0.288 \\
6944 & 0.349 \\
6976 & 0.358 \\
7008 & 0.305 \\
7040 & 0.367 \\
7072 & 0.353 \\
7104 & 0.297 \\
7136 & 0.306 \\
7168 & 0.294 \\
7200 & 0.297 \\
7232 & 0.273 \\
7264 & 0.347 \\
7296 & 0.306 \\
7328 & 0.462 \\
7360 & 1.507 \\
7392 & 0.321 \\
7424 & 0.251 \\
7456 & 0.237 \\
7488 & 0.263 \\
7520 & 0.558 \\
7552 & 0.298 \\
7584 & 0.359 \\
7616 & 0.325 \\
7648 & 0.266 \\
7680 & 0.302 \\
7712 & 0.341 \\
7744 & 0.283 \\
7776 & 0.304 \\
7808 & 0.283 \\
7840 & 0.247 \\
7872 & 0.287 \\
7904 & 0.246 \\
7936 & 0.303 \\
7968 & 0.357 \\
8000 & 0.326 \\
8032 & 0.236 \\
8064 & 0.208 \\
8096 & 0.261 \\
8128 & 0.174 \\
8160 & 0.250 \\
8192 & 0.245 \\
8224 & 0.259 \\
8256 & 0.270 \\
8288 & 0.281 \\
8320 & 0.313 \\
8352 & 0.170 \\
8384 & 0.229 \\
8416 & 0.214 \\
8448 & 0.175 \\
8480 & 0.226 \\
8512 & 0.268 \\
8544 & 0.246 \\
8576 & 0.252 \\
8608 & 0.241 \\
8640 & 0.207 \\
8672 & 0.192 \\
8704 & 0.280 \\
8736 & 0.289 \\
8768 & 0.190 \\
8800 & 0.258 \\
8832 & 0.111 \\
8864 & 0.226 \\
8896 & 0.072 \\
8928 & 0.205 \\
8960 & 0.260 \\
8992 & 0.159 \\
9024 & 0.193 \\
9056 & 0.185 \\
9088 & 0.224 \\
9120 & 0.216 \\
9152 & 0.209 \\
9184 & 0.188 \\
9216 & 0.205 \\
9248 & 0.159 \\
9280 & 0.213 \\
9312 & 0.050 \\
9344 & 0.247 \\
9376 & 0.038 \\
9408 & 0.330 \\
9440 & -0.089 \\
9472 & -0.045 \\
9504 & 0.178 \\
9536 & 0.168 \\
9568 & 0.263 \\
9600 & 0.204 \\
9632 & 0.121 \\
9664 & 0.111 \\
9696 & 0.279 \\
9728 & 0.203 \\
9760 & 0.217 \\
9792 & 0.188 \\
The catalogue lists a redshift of 0.119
